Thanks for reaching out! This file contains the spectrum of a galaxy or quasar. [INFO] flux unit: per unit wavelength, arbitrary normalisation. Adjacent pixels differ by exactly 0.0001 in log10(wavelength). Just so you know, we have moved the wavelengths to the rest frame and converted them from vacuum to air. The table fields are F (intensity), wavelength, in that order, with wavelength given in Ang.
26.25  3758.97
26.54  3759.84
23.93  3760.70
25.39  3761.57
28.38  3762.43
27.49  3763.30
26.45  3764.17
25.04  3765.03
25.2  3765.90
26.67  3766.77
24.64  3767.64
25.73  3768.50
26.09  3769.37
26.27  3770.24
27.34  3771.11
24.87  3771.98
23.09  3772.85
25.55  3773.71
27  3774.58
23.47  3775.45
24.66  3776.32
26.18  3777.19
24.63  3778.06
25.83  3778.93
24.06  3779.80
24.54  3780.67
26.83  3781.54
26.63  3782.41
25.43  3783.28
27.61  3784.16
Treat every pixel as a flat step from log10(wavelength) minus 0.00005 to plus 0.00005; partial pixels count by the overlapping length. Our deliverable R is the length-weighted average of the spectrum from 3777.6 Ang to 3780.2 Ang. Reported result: 24.9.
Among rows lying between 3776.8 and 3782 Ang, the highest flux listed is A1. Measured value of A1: 26.83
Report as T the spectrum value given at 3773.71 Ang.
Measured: 25.55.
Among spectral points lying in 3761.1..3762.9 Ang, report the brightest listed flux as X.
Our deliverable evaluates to 28.38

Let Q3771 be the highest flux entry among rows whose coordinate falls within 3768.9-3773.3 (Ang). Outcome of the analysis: 27.34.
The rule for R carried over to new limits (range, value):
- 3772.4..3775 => 25.3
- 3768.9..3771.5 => 26.5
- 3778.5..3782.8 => 25.6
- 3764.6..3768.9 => 25.5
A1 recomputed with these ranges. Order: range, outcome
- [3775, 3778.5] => 26.18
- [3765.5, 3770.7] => 26.67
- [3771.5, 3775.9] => 27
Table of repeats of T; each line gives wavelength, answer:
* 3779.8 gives 24.06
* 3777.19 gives 26.18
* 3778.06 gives 24.63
